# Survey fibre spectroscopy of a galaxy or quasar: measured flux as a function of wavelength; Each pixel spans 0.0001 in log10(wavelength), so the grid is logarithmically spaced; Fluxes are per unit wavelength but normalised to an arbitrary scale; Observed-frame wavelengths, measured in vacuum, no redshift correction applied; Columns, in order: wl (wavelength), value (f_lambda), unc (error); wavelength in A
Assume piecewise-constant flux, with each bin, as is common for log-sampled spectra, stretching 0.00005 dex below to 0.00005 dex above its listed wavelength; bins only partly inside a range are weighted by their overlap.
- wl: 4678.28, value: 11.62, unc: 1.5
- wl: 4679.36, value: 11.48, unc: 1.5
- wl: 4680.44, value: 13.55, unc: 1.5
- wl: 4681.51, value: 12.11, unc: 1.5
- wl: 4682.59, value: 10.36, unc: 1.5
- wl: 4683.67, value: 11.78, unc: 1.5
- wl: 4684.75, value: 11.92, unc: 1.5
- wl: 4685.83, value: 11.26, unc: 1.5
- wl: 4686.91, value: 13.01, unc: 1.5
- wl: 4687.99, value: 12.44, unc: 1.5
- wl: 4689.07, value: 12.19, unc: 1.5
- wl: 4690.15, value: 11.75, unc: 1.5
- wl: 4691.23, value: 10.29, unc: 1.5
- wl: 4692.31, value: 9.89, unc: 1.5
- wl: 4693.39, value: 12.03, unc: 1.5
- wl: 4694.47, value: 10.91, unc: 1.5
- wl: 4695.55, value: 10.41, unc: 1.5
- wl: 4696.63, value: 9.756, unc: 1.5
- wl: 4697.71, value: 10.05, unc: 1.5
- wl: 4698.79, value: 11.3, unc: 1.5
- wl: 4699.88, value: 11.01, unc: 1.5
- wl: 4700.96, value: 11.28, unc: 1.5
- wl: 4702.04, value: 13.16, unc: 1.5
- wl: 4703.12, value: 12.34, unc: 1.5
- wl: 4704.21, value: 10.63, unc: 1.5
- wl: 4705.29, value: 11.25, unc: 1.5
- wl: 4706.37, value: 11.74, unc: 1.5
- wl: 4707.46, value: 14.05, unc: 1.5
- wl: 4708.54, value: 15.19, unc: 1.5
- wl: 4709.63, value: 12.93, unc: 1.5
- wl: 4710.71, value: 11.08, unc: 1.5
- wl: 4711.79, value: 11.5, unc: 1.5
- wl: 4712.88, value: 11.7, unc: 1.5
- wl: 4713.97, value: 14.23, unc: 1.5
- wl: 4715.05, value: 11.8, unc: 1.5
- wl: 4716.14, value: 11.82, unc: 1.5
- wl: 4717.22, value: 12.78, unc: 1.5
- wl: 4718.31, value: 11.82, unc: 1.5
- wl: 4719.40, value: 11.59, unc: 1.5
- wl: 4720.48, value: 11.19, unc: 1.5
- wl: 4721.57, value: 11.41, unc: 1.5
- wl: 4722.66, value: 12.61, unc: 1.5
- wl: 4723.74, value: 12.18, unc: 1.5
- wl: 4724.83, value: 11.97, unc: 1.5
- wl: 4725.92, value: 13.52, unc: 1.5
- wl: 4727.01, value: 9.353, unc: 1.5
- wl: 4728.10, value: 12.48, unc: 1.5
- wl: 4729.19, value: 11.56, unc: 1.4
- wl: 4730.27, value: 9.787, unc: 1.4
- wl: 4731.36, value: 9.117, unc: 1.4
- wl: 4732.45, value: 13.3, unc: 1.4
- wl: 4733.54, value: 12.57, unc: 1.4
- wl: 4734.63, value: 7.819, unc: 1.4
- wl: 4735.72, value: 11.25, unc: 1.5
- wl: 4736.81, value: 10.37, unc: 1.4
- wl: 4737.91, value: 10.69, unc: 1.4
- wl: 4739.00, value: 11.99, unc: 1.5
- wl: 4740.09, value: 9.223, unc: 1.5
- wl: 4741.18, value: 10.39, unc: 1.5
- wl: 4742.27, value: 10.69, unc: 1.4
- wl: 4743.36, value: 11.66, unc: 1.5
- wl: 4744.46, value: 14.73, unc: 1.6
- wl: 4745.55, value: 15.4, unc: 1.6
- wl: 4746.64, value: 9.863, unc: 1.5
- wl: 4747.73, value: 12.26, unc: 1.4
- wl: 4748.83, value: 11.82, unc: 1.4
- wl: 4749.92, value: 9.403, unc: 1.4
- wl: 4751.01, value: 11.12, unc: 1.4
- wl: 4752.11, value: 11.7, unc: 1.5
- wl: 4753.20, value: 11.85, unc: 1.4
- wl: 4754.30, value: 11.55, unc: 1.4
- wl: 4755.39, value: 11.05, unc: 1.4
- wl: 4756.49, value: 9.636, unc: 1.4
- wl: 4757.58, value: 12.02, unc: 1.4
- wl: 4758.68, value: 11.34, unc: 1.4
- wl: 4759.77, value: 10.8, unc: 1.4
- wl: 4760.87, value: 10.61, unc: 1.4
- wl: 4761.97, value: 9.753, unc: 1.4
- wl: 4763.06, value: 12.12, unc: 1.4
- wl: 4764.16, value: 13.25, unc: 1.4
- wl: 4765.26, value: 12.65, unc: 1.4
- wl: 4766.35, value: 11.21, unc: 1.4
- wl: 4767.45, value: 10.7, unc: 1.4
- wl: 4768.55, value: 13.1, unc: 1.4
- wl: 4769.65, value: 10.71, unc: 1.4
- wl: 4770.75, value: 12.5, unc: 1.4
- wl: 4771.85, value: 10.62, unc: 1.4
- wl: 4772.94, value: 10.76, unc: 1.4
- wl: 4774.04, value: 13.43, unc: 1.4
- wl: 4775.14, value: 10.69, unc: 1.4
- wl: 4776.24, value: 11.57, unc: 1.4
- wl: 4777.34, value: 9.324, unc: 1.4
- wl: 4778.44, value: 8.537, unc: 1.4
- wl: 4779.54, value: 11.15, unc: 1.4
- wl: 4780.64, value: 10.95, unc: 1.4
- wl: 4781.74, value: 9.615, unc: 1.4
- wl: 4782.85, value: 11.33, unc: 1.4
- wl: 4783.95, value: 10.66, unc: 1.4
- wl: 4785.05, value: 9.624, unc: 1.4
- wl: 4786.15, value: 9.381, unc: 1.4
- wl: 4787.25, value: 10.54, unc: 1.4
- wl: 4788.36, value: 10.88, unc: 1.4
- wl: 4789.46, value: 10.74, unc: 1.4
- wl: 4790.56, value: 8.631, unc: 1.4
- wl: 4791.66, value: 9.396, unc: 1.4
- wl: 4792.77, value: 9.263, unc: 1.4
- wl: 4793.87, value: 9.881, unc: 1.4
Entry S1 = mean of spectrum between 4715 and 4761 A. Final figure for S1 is 11.4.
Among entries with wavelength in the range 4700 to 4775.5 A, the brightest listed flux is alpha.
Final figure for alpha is 15.4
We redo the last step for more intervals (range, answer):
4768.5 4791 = 13.43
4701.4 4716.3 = 15.19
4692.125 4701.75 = 12.03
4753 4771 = 13.25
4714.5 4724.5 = 12.78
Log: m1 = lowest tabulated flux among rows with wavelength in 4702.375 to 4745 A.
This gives 7.819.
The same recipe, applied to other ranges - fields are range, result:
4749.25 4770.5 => 9.403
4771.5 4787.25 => 8.537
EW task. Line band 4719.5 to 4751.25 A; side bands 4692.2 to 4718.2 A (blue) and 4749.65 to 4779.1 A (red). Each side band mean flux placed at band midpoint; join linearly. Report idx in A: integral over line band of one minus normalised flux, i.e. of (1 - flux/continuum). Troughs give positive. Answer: 0.4 A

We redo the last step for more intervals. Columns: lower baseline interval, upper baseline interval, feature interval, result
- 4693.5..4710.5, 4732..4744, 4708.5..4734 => -1.40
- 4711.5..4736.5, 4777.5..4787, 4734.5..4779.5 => -2.04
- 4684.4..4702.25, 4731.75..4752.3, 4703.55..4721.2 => -1.37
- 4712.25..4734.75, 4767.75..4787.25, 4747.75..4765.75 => -0.26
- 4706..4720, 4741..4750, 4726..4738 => 1.31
